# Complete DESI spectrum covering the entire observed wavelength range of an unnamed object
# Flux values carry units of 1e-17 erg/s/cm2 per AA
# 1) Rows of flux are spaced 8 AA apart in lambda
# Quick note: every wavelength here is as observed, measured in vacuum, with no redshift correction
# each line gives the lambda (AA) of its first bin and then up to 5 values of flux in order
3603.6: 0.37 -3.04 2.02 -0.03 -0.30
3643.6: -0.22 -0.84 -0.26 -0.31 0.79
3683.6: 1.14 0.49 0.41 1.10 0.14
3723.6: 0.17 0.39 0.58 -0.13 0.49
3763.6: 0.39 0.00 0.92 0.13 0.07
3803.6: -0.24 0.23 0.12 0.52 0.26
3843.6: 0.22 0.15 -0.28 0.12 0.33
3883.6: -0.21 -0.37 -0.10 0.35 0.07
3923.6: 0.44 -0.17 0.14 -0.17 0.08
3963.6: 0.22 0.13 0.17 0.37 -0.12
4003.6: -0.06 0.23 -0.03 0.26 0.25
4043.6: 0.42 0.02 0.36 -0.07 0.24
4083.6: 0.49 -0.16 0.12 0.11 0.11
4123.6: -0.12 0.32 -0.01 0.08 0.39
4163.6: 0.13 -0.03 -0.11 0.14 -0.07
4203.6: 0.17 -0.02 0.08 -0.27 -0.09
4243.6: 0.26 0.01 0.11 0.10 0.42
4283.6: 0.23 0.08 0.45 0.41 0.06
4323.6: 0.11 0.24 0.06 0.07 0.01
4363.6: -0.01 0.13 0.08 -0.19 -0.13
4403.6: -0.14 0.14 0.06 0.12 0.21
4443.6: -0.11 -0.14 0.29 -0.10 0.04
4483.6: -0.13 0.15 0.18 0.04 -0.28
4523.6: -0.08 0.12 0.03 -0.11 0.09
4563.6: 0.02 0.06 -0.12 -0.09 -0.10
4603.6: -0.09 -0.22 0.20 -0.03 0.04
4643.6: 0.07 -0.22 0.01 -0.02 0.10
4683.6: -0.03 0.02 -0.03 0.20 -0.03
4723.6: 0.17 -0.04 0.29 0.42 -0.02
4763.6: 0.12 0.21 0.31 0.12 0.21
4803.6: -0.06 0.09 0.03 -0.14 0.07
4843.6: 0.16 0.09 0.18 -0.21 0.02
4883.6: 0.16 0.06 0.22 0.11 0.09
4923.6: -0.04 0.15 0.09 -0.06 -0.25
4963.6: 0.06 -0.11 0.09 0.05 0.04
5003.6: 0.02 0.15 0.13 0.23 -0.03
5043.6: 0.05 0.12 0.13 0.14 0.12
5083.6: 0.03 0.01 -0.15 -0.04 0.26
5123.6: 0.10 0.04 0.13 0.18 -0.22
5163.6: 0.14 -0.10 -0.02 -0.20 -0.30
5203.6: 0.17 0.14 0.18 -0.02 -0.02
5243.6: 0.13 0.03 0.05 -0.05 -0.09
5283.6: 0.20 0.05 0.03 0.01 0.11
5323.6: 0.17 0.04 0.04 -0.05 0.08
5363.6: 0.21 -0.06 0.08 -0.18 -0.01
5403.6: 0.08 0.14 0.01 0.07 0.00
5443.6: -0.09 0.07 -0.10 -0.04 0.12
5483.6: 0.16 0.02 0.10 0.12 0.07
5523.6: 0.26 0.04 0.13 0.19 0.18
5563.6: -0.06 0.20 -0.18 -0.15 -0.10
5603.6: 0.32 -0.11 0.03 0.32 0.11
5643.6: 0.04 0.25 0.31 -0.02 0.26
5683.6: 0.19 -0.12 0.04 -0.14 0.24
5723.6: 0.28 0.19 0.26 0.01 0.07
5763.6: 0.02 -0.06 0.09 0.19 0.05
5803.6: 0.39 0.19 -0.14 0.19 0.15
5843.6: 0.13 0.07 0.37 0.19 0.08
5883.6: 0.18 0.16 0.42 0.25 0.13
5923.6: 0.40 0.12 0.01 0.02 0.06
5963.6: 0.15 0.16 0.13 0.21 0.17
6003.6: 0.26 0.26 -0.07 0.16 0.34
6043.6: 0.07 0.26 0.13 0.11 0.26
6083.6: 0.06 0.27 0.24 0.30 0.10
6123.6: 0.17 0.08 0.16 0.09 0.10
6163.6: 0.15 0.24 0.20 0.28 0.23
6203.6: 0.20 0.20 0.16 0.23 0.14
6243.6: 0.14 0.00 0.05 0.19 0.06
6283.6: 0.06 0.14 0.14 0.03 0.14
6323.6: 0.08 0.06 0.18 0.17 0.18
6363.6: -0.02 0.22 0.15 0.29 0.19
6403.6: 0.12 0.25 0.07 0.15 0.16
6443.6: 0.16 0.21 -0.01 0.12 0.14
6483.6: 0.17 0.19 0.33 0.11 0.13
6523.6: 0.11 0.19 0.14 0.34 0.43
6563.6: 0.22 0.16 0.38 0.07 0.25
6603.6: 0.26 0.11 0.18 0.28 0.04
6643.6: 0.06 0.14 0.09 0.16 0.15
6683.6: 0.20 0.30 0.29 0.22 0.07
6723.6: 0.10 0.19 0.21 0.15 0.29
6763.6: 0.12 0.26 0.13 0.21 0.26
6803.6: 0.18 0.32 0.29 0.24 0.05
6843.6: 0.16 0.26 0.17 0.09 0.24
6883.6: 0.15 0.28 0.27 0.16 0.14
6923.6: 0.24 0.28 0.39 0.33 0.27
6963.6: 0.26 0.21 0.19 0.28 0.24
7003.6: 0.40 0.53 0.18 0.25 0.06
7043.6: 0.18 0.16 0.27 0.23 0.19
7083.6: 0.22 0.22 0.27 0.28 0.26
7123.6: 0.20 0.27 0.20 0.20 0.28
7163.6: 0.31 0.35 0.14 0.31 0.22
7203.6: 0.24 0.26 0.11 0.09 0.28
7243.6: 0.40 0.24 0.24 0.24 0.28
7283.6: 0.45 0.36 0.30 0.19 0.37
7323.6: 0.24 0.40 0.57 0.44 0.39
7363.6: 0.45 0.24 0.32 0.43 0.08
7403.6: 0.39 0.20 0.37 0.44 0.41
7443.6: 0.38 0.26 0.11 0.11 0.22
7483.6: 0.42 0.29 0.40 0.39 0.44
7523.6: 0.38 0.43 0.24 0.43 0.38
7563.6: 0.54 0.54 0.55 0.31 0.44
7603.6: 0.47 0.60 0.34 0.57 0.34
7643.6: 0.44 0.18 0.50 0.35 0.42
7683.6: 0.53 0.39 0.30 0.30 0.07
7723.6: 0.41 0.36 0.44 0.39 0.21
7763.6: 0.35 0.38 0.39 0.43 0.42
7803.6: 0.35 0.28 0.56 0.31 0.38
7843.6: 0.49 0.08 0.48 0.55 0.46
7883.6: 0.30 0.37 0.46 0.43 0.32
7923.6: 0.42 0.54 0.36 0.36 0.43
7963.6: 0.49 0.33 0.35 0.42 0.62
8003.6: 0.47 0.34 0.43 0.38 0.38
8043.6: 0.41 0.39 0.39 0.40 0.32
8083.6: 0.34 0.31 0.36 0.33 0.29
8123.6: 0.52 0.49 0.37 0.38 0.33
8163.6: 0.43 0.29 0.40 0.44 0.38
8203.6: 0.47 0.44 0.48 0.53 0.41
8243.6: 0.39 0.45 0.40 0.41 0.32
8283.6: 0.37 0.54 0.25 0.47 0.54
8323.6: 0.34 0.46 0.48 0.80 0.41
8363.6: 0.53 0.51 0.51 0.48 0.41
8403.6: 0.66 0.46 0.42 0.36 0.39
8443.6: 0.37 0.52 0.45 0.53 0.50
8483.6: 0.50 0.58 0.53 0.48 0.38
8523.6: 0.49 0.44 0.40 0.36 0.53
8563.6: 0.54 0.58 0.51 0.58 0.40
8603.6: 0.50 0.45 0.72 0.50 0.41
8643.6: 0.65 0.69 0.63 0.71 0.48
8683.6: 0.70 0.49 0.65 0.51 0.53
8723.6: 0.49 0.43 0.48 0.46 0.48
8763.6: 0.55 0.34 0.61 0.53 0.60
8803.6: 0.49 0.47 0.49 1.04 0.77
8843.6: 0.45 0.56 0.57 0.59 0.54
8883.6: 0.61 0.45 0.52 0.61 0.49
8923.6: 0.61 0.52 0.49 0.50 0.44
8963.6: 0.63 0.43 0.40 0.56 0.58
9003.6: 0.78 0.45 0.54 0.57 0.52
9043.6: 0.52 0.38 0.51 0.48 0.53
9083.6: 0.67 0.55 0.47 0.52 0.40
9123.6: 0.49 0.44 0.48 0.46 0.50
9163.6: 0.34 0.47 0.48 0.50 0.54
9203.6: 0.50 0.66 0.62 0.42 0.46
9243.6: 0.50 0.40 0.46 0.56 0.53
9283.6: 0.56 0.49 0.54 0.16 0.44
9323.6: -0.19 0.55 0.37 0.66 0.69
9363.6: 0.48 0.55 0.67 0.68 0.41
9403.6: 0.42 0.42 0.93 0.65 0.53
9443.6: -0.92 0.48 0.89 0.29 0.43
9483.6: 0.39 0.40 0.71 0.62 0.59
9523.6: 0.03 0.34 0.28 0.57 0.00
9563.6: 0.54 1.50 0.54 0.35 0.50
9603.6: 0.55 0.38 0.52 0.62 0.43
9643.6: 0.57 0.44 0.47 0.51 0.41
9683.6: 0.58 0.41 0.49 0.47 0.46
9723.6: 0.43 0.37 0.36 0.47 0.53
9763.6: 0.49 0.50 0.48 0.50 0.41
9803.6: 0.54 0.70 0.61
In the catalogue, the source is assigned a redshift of 0.880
